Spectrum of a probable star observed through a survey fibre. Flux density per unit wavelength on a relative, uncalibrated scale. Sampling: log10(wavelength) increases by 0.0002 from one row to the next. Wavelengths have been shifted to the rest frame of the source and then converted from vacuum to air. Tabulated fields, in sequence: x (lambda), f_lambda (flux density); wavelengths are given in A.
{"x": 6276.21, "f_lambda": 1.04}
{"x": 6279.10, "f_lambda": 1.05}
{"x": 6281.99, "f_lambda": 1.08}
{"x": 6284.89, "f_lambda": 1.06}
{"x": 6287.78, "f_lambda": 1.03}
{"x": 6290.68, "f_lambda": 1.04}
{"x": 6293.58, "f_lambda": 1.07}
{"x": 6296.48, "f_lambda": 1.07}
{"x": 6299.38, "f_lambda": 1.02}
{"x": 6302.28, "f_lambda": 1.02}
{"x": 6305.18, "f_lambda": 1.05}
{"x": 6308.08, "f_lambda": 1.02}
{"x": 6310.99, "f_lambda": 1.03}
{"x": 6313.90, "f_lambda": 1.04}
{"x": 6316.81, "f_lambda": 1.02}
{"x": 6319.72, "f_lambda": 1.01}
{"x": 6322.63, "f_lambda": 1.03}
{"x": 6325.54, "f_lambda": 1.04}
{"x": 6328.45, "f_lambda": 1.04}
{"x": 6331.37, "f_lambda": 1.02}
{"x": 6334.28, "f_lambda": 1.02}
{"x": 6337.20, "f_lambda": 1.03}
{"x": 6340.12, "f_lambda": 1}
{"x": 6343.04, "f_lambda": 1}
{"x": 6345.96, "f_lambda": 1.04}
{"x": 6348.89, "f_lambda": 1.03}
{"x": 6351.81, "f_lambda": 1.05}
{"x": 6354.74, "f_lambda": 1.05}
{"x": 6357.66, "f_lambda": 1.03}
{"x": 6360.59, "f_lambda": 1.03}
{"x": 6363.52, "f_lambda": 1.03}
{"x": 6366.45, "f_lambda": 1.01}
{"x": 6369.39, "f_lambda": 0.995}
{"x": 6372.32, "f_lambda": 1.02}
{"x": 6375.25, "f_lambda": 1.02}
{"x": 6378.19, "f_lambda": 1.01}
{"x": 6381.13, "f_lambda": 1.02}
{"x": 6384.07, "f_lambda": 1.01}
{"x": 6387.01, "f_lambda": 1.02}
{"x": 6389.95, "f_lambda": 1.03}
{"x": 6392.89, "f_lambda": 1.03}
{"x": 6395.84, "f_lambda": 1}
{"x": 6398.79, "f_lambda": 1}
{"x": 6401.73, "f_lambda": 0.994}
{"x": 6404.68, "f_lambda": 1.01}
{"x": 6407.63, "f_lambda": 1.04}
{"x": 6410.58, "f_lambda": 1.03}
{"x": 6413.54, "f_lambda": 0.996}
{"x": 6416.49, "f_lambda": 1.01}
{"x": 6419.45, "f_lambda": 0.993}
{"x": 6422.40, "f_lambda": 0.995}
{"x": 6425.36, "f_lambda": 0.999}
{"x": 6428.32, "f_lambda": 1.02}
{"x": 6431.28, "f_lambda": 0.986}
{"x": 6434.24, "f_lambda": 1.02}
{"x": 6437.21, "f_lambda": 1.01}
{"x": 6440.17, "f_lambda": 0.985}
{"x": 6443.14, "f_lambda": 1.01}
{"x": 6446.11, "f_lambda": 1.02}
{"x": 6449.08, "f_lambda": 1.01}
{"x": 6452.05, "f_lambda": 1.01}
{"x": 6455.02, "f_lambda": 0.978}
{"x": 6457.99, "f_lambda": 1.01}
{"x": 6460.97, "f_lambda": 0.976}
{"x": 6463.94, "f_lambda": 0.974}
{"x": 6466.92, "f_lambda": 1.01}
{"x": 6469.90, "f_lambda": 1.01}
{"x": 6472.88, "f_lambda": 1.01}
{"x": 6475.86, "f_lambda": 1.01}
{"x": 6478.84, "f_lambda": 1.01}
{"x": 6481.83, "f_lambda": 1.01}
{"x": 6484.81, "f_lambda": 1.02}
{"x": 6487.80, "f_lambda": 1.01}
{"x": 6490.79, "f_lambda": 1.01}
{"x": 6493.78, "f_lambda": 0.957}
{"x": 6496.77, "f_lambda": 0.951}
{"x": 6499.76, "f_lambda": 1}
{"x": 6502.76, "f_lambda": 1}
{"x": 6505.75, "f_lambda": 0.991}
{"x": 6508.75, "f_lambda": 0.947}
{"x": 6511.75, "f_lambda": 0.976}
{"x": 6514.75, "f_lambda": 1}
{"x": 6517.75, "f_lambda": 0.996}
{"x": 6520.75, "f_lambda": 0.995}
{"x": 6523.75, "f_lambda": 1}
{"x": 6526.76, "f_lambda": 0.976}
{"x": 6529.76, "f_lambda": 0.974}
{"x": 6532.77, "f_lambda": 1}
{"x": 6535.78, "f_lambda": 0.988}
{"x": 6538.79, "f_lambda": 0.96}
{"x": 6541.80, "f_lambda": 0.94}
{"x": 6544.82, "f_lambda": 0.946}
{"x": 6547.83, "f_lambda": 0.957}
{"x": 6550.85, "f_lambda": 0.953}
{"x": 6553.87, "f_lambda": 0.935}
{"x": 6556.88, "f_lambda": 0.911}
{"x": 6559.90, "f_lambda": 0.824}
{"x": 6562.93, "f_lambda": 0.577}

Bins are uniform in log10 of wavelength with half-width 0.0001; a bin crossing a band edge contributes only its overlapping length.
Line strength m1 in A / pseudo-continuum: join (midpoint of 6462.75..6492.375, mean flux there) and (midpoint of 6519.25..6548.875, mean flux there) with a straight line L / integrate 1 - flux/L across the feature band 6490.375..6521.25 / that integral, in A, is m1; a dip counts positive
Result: 0.2 A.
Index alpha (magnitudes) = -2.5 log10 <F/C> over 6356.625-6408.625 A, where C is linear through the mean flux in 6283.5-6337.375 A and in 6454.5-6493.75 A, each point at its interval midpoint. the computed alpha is 0.00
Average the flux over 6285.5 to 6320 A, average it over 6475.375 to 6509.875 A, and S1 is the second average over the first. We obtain 1.0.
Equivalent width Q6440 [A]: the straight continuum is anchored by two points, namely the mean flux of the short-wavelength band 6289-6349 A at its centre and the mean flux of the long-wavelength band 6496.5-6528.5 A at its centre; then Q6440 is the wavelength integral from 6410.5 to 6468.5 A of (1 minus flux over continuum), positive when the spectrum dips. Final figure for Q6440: 0.1 A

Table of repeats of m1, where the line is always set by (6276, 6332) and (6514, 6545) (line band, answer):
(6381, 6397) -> -0.02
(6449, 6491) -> -0.32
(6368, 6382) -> 0.11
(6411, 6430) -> 0.10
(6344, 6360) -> -0.18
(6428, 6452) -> -0.08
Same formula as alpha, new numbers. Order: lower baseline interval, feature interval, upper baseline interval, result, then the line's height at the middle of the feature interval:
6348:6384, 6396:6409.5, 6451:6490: 0.01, 1.02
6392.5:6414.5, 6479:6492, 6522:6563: -0.05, 0.967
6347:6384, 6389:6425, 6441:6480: 0.01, 1.01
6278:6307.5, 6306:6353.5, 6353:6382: 0.01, 1.04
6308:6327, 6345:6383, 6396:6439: -0.01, 1.02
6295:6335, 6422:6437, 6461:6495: 0.01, 1.01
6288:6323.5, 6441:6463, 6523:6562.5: -0.03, 0.976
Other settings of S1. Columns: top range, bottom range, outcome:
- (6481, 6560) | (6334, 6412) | 0.95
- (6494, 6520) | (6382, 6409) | 0.97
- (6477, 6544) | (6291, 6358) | 0.96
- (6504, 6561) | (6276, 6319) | 0.92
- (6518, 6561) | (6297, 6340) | 0.93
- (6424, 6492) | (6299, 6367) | 0.98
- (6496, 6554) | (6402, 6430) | 0.97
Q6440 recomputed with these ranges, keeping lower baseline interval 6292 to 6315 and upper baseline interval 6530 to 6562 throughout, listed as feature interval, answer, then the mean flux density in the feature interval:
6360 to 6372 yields 0.0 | 1.02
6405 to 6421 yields -0.3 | 1.01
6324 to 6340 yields 0.0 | 1.03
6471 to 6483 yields -0.6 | 1.01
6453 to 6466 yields -0.2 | 0.987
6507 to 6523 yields -0.6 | 0.984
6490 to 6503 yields -0.3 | 0.98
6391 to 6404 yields -0.1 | 1.01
